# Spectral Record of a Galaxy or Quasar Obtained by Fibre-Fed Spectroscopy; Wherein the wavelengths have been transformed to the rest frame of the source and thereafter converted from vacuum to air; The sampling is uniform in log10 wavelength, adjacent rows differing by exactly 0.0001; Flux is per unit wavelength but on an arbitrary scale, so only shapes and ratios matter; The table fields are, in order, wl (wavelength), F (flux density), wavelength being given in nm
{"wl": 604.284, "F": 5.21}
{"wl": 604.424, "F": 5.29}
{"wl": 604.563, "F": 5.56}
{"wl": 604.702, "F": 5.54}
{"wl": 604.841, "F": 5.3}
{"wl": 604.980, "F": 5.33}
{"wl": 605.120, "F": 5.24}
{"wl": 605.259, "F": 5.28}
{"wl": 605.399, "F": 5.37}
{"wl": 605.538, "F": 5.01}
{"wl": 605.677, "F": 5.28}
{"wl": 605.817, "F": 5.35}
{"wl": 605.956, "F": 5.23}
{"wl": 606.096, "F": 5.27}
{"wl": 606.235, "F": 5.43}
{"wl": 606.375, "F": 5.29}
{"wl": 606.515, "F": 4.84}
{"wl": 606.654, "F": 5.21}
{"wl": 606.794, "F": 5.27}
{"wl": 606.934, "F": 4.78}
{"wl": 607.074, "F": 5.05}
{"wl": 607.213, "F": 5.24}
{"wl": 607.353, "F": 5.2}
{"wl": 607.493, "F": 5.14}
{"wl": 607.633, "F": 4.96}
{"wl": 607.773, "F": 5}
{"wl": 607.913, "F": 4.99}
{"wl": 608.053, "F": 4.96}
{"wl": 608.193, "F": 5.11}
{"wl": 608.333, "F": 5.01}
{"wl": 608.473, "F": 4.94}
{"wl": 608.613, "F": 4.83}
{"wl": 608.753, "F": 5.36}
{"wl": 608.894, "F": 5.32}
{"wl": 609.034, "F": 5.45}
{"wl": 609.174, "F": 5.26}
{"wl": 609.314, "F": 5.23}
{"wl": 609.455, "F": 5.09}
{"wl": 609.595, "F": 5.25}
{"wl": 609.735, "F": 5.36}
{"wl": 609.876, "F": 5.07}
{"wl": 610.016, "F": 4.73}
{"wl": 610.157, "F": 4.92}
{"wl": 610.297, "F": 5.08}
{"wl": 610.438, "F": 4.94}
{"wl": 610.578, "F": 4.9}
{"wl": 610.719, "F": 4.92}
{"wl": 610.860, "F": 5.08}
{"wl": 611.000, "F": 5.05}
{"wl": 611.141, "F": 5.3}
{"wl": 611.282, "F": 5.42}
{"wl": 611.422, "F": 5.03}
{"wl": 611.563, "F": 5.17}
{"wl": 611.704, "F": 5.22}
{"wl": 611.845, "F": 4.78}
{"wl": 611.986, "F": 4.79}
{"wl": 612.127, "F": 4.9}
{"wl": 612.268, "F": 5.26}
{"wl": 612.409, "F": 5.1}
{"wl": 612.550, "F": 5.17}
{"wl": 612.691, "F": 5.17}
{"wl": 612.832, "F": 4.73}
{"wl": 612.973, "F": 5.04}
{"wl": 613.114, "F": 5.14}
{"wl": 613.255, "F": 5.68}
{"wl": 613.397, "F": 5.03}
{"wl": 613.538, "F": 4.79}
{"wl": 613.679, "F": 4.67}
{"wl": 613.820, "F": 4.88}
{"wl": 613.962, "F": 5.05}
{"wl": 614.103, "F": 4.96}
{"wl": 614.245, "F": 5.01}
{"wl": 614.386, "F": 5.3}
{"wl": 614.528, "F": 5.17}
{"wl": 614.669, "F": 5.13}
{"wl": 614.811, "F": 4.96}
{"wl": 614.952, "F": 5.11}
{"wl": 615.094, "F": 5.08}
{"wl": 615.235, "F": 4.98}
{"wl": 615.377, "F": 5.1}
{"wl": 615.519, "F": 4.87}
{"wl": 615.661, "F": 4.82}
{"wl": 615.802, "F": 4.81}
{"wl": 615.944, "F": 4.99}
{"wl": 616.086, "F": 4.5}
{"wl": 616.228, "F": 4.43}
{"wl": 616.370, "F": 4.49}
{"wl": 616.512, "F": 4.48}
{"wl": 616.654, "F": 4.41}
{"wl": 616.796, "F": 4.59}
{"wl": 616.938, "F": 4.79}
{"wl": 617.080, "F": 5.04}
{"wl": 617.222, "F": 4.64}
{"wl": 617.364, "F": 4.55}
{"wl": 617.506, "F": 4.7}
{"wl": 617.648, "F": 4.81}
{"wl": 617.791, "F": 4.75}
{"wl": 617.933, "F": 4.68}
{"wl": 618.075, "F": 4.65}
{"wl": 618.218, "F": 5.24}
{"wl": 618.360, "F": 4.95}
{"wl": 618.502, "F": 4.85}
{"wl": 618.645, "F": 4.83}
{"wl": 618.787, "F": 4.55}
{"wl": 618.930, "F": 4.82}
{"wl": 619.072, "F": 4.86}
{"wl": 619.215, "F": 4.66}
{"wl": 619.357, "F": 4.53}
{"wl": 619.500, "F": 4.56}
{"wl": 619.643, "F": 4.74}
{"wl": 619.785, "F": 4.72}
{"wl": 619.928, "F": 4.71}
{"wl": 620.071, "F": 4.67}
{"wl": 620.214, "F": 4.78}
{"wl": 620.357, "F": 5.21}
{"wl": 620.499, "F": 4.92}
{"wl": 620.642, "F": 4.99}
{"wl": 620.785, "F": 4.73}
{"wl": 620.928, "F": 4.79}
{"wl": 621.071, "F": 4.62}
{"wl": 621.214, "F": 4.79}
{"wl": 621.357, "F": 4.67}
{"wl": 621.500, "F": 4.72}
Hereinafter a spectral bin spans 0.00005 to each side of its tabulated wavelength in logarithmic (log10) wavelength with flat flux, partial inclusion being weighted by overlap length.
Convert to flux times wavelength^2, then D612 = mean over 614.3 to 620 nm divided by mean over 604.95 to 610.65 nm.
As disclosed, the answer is 0.96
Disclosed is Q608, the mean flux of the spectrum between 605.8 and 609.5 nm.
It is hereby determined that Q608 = 5.14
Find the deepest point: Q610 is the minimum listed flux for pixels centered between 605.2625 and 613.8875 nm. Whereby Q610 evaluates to 4.67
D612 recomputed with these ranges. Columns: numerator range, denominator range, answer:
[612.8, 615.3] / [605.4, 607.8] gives 1.00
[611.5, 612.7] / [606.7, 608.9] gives 1.01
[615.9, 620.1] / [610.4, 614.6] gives 0.95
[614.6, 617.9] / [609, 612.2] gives 0.96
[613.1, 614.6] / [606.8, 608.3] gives 1.02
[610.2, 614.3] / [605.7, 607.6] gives 0.99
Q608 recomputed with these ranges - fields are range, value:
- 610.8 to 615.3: 5.07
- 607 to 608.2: 5.07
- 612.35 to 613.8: 5.05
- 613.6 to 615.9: 4.99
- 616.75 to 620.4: 4.76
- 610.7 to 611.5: 5.15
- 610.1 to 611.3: 5.05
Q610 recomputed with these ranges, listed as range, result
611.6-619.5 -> 4.41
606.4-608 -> 4.78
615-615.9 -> 4.81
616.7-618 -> 4.55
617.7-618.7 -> 4.65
